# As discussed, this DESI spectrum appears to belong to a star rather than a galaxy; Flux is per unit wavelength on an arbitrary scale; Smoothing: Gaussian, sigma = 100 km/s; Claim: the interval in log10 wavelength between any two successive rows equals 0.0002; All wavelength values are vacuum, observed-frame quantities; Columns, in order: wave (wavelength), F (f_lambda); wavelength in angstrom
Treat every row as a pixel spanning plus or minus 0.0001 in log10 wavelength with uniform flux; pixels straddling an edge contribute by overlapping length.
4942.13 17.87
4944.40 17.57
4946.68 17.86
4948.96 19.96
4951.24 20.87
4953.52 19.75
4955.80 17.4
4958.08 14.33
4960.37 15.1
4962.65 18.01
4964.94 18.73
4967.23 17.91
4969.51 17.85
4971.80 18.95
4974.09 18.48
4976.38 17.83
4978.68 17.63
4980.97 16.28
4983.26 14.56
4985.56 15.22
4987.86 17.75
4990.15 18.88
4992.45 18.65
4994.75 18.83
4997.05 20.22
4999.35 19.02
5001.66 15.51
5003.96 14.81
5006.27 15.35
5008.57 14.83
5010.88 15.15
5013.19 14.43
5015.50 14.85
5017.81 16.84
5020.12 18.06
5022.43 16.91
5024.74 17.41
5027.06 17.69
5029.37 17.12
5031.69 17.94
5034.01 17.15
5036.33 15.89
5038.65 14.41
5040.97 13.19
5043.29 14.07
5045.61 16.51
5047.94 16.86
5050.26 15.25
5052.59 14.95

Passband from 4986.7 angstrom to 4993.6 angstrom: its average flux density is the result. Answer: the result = 18.4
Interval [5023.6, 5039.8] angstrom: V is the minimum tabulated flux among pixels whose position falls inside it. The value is 14.41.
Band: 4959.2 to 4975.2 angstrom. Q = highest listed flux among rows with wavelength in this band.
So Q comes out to 18.95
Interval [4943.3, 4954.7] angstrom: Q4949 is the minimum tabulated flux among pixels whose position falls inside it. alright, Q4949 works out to 17.57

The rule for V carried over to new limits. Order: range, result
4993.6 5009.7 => 14.81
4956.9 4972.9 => 14.33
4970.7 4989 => 14.56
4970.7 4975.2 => 18.48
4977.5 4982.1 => 16.28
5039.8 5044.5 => 13.19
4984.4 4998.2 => 15.22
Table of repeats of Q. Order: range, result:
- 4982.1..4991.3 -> 18.88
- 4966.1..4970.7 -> 17.91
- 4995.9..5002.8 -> 20.22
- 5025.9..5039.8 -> 17.94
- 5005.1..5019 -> 16.84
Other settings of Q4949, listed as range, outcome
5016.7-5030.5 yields 16.84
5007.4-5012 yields 14.83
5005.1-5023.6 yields 14.43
